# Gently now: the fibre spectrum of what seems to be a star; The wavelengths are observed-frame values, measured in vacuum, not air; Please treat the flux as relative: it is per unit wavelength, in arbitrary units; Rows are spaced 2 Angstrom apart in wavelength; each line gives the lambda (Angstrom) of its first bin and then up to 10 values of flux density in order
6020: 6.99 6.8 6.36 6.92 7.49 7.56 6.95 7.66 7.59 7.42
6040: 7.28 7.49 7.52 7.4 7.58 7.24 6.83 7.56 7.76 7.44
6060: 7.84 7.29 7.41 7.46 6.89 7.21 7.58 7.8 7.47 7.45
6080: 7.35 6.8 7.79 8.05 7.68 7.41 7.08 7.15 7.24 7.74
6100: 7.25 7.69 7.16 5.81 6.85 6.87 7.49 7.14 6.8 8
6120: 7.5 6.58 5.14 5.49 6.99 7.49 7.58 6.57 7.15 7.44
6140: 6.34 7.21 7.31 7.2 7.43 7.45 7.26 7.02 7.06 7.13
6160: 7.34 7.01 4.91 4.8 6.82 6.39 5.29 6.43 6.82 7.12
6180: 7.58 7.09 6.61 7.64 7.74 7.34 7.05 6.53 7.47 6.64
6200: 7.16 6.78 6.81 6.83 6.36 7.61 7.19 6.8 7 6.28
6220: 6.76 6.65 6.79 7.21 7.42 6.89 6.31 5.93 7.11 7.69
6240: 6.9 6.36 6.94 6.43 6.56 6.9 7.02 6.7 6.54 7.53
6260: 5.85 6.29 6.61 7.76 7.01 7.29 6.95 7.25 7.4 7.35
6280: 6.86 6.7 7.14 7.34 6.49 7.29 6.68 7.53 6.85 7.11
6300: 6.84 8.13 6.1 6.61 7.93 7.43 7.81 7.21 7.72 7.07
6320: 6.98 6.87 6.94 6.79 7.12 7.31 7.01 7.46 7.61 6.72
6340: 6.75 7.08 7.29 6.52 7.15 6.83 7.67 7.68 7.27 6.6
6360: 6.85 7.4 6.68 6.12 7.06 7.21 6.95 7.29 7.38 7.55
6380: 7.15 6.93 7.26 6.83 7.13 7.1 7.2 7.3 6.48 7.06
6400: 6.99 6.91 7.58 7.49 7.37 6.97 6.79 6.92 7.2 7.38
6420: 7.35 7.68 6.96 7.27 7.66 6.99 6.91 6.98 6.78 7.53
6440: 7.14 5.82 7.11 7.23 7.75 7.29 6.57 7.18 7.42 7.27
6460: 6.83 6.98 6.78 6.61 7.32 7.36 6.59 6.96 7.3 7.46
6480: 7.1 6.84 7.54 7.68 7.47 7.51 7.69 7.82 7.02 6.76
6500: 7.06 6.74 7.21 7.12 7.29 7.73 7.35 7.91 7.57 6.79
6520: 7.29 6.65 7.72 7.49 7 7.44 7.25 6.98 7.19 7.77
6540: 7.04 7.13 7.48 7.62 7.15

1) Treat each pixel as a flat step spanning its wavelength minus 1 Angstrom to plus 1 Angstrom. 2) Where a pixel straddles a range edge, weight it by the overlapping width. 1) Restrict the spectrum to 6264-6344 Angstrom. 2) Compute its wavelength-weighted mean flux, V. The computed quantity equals 7.14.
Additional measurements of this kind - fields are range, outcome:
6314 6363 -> 7.11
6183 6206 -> 7.06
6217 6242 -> 6.81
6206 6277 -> 6.86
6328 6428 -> 7.12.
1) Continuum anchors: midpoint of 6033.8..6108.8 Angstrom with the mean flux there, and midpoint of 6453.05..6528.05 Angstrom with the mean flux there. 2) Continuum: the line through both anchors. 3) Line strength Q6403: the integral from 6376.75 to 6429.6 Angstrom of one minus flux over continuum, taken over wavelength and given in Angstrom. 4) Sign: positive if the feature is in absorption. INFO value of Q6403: 0.6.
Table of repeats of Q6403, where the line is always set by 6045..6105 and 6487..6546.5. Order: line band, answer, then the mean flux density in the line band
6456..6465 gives 0.37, 7.02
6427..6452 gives 0.83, 7.08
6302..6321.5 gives 0.29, 7.25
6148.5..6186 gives 3.48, 6.71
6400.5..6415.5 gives 0.38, 7.14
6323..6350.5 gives 1.14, 7.05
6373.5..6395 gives 0.43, 7.19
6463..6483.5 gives 0.75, 7.04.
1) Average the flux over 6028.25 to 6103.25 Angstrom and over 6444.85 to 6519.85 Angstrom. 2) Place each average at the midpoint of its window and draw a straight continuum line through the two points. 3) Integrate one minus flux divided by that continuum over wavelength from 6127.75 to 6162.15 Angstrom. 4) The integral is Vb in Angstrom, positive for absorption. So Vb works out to 1.01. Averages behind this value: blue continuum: 7.43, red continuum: 7.22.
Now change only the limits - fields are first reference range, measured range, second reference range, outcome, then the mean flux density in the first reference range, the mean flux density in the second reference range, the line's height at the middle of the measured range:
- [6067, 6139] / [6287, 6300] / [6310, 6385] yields 0.3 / 7.16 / 7.12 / 7.13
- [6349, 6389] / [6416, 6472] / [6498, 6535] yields 0.5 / 7.09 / 7.24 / 7.17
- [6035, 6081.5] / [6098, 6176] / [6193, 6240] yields 3.4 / 7.42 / 6.88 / 7.15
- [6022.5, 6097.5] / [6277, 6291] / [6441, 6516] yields 0.5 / 7.38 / 7.19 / 7.27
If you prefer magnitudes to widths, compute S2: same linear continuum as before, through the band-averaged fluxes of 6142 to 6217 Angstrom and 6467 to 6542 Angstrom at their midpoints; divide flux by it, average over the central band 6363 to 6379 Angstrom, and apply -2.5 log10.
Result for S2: 0.01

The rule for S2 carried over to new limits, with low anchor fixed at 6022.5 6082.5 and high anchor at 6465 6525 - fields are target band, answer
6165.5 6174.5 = 0.220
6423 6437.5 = 0.026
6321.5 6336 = 0.026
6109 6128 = 0.084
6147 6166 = 0.074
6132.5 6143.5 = 0.052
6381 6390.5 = 0.034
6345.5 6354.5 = 0.016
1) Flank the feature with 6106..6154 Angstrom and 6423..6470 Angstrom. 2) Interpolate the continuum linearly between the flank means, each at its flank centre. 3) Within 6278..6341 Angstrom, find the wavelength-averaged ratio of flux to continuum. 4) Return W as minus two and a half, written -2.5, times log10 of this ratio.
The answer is -0.012 mag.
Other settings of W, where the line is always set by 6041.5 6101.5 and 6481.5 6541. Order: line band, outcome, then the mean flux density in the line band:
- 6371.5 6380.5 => 0.01 mag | 7.29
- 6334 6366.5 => 0.05 mag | 7.04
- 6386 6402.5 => 0.05 mag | 7.01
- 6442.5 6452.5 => 0.03 mag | 7.15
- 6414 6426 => 0.01 mag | 7.28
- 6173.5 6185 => 0.07 mag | 6.96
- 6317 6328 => 0.06 mag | 6.95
